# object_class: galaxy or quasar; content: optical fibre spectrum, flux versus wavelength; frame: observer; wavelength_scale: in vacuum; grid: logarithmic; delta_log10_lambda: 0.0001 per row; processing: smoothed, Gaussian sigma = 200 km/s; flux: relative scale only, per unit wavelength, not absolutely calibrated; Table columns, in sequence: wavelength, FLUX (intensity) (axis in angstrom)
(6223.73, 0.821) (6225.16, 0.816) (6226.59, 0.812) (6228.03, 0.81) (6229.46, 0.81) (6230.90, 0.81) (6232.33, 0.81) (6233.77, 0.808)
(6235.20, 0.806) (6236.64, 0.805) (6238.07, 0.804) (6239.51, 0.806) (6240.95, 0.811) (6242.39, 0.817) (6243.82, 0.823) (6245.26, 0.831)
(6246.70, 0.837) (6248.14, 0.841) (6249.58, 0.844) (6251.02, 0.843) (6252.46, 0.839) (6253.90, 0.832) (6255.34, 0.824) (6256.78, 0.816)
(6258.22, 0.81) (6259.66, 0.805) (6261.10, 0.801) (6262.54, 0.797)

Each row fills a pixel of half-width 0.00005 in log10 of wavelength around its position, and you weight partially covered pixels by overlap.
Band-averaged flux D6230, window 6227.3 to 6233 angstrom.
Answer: 0.81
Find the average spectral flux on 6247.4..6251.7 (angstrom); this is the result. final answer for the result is 0.842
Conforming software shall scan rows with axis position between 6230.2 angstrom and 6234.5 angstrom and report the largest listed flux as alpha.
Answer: 0.81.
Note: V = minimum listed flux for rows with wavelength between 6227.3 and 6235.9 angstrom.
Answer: 0.806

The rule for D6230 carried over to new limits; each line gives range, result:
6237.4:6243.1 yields 0.808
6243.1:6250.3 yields 0.835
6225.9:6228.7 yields 0.809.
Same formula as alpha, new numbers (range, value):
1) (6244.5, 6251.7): 0.844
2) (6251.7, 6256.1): 0.839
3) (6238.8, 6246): 0.831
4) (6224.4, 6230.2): 0.816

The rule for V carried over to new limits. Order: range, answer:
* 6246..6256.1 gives 0.824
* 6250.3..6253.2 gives 0.839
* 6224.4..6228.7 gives 0.81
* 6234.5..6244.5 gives 0.804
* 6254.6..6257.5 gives 0.816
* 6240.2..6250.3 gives 0.811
